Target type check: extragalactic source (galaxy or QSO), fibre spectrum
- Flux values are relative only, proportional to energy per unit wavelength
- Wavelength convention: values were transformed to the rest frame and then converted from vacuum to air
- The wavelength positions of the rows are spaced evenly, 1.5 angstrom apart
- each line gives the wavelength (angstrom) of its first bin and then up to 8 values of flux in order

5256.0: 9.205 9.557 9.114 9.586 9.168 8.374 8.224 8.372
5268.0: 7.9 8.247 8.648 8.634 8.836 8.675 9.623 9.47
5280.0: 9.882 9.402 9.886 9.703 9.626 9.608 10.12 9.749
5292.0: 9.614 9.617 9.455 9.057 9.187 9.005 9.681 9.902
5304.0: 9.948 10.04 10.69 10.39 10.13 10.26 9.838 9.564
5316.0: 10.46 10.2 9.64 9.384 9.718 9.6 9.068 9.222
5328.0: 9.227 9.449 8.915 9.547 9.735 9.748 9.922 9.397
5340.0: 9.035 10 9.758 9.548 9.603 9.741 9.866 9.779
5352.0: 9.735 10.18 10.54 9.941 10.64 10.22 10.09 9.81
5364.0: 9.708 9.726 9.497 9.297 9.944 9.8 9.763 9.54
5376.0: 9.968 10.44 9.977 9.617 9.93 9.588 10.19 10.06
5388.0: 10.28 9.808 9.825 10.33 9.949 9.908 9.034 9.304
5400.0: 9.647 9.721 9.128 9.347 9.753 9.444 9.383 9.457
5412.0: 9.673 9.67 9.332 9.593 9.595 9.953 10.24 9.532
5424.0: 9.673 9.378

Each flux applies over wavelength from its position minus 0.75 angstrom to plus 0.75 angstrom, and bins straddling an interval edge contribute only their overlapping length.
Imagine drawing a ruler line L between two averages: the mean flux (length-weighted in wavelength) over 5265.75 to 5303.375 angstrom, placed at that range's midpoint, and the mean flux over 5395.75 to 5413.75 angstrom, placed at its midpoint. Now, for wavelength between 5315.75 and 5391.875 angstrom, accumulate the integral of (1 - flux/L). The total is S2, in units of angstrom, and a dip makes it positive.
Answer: -3.1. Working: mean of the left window 9.28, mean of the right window 9.47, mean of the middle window 9.77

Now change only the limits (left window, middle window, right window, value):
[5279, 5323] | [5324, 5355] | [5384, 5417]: 0.5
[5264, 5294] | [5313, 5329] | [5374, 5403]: -0.3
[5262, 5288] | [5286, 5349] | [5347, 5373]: -1.5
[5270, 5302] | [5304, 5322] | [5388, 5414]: -1.1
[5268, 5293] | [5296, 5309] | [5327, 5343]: -0.5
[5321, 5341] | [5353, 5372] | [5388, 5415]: -0.9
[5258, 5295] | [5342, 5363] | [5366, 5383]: -0.7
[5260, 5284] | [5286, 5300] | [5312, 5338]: -0.5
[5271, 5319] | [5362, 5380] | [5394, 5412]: -0.5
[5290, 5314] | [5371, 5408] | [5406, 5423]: -0.4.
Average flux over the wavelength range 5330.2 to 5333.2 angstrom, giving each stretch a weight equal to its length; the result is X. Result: 9.23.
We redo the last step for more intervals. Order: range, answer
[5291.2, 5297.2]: 9.44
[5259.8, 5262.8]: 9.36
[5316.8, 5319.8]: 9.91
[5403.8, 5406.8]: 9.55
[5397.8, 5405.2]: 9.43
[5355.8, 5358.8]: 10.3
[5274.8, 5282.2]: 9.42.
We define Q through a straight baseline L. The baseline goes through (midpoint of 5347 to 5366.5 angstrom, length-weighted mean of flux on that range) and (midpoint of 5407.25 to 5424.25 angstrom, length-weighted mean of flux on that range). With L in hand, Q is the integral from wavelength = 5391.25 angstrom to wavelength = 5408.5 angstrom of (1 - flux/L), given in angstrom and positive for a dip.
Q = 0.2 angstrom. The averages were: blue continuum 10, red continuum 9.63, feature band 9.6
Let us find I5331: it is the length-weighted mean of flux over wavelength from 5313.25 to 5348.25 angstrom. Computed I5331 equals 9.59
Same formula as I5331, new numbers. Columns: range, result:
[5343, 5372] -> 9.87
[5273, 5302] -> 9.48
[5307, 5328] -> 9.82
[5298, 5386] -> 9.79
